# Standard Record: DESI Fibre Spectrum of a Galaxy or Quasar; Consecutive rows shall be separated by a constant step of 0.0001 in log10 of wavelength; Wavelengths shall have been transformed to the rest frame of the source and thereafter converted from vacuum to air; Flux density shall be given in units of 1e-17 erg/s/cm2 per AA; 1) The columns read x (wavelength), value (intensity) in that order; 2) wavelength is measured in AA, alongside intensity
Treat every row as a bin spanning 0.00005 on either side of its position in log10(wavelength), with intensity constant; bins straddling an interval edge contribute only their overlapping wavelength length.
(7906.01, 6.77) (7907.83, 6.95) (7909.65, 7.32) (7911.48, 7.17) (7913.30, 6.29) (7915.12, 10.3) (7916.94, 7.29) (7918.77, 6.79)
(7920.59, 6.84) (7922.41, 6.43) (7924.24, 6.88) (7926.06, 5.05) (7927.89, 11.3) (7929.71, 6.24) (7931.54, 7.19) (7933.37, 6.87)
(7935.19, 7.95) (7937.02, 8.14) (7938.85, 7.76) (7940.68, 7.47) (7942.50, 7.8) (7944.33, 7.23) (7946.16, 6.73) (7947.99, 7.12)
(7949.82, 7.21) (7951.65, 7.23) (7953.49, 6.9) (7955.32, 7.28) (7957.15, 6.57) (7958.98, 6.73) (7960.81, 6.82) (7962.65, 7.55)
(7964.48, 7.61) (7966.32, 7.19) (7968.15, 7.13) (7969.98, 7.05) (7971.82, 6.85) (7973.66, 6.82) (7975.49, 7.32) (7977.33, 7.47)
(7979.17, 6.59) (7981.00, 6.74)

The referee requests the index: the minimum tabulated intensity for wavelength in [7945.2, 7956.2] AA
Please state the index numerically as 6.73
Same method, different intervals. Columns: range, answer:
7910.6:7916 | 6.29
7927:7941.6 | 6.24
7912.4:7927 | 5.05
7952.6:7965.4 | 6.57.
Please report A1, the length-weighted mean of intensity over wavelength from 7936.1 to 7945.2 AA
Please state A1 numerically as 7.68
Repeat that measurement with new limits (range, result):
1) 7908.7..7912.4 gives 7.23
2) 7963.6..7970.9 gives 7.24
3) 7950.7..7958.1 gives 6.99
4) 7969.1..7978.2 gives 7.1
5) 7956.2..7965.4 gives 7.06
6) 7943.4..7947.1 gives 6.98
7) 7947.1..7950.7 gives 7.17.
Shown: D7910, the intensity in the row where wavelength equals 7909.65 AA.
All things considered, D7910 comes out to 7.32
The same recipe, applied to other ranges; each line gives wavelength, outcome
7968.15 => 7.13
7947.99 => 7.12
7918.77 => 6.79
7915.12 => 10.3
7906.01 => 6.77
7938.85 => 7.76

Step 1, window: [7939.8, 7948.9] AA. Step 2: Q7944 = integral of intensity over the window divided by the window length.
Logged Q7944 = 7.27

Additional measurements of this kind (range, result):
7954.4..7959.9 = 6.87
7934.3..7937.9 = 8.04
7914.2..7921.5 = 7.81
